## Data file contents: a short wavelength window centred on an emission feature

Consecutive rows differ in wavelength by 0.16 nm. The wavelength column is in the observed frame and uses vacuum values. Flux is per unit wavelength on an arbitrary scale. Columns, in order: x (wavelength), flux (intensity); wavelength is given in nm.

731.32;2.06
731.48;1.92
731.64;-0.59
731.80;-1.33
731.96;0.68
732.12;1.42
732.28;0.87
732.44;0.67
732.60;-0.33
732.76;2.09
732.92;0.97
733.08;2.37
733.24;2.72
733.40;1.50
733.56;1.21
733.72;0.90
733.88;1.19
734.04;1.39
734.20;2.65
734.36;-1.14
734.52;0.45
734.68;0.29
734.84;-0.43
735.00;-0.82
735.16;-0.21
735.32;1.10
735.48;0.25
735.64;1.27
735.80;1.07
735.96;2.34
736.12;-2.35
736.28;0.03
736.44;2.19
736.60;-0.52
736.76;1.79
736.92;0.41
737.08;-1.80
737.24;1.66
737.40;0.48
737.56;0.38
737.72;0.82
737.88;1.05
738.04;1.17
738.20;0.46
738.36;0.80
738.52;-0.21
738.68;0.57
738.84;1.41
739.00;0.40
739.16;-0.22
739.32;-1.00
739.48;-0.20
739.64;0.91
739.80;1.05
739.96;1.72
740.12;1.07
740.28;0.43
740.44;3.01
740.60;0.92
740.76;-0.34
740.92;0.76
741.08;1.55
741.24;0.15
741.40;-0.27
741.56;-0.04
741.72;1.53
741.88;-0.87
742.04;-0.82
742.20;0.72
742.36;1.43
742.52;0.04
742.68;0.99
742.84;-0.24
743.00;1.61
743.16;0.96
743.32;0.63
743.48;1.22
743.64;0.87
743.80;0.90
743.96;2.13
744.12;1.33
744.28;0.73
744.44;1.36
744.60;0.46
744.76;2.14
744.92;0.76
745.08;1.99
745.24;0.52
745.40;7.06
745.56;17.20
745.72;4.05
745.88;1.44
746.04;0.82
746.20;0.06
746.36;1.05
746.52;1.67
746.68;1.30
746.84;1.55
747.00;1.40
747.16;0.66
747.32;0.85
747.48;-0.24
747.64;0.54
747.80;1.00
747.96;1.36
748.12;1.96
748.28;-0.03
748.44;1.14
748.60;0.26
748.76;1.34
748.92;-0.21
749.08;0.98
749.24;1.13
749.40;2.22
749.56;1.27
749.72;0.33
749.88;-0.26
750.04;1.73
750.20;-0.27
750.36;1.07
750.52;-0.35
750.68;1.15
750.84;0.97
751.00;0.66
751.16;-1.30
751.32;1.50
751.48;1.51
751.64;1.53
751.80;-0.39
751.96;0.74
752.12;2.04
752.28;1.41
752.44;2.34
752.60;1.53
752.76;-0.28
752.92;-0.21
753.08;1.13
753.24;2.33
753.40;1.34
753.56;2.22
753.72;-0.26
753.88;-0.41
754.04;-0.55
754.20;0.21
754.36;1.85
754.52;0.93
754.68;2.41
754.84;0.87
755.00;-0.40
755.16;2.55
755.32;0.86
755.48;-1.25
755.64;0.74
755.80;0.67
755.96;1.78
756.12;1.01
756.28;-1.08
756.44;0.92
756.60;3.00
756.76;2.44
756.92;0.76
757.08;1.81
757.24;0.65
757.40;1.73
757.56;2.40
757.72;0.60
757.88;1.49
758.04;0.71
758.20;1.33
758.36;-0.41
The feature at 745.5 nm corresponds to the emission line H-alpha 6563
